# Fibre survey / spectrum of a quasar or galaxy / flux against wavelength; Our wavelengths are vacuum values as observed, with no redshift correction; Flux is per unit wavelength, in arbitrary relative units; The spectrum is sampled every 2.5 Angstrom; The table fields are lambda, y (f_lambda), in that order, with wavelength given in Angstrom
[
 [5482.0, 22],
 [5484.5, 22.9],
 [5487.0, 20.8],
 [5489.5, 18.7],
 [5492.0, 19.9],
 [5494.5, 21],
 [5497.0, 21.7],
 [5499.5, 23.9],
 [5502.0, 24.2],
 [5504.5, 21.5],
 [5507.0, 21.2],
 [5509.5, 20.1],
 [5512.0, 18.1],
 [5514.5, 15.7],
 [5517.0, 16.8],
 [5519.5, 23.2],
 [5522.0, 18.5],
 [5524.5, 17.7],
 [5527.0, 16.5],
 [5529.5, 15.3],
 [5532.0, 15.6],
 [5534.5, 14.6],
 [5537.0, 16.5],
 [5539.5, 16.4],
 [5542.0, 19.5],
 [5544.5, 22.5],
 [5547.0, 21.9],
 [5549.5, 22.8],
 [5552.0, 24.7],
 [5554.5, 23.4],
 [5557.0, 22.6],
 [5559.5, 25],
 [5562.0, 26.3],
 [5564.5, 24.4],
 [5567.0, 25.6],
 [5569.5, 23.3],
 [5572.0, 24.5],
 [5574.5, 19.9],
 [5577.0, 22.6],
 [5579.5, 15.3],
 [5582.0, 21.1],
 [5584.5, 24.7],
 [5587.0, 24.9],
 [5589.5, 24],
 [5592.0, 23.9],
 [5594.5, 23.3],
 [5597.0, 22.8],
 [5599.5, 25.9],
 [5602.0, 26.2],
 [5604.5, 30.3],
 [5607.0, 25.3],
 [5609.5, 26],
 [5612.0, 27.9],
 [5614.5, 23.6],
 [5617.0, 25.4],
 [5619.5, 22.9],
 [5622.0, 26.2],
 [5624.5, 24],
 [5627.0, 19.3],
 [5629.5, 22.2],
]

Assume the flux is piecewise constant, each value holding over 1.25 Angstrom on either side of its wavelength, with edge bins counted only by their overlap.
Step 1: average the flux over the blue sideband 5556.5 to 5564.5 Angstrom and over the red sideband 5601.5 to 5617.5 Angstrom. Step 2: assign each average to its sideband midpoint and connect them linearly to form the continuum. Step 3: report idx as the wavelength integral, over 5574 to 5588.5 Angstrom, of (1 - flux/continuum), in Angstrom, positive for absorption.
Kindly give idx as 2.3 Angstrom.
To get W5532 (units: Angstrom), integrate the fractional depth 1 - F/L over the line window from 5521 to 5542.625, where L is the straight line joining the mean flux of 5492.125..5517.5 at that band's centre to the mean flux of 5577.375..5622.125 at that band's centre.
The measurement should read 4.97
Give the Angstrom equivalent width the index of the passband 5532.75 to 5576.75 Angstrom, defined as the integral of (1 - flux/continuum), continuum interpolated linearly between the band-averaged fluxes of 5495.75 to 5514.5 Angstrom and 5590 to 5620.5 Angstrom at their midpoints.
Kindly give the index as 2.5 Angstrom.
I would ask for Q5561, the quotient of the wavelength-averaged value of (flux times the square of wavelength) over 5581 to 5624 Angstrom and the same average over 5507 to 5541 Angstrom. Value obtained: 1.5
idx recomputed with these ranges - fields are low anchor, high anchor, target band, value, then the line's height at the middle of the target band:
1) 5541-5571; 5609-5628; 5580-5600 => 0.49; 24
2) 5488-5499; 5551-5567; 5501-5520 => 1.45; 21.6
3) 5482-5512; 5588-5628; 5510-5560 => 7.27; 22.5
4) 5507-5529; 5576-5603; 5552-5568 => -2.55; 21.2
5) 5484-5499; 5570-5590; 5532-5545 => 2.49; 21.5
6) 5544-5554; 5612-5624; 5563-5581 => 1.03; 23.6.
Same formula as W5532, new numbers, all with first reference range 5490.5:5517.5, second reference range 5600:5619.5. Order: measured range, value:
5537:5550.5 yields 1.44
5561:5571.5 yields -0.46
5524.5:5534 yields 2.55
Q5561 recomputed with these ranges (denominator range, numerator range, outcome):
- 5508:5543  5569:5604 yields 1.36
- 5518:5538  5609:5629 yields 1.45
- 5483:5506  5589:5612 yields 1.22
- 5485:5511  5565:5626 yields 1.17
